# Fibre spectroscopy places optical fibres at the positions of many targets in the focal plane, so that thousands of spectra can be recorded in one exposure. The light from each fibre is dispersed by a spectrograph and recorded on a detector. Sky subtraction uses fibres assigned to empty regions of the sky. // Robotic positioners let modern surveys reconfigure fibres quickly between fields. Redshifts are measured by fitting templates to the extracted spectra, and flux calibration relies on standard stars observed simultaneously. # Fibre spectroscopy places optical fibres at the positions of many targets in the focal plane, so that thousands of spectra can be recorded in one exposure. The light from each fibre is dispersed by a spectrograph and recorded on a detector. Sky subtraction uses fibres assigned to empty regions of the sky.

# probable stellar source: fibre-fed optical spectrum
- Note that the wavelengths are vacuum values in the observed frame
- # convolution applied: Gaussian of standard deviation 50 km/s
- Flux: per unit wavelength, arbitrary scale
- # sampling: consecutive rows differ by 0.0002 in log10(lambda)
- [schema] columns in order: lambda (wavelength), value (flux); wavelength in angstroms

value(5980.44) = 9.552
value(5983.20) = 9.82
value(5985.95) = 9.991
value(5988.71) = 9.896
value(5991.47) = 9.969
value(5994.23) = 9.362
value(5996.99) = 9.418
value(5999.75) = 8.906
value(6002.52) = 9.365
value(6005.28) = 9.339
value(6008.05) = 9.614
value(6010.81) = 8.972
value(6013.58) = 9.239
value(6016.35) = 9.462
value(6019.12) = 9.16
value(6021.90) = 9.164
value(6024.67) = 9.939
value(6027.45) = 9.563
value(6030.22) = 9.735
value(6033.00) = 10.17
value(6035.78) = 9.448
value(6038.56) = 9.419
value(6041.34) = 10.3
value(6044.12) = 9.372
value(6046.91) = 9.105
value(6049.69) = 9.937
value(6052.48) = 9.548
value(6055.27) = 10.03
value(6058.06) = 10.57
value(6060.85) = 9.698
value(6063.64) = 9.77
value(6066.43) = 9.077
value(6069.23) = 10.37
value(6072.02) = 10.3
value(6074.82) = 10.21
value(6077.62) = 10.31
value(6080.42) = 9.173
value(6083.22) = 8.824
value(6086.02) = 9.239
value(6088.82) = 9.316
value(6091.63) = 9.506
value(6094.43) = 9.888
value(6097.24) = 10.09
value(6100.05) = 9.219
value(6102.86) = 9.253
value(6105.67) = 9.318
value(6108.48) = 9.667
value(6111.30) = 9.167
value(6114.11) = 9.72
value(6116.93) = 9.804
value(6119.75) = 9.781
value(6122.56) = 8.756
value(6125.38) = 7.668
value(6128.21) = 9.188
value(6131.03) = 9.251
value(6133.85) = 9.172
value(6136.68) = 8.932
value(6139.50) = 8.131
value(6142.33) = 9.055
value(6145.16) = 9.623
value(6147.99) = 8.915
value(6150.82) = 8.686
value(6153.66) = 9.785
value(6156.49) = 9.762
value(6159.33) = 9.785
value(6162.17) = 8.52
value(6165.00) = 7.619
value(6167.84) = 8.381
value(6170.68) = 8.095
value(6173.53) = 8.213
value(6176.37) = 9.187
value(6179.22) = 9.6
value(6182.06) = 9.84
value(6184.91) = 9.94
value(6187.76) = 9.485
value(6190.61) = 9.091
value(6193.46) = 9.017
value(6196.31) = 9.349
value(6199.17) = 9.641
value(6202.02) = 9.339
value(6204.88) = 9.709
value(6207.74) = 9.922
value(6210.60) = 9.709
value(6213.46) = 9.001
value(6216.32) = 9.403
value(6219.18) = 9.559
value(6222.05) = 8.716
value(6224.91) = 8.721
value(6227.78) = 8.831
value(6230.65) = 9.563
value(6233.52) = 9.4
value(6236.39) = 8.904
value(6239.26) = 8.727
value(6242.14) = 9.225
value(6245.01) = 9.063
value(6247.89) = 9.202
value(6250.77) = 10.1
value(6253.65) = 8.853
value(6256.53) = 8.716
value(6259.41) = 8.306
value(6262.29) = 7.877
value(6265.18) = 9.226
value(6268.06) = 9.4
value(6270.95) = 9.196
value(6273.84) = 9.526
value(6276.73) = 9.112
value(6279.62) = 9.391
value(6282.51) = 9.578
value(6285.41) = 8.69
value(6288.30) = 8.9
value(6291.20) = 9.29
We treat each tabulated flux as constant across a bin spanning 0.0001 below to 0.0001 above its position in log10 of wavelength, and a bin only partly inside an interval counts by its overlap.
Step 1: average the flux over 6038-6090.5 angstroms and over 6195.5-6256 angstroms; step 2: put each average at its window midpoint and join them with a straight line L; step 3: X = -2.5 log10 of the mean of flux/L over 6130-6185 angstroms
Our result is 0.05 mag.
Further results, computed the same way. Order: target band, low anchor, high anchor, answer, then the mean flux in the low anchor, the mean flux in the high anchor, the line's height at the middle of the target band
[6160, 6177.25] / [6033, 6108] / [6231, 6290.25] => 0.12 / 9.67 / 9.08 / 9.37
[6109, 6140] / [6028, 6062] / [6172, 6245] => 0.05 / 9.77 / 9.28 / 9.53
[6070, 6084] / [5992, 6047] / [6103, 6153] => -0.06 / 9.47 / 9.12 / 9.28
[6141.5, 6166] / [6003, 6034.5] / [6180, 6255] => 0.03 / 9.48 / 9.32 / 9.37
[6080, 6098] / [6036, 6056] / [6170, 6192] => 0.01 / 9.65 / 9.22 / 9.51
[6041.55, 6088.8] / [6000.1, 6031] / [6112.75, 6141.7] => -0.06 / 9.39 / 9.04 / 9.23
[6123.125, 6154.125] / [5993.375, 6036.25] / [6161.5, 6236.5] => 0.04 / 9.43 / 9.15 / 9.24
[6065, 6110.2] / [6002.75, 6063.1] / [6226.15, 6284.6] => -0.01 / 9.61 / 9.1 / 9.48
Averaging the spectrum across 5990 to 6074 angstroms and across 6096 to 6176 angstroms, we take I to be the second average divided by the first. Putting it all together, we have 0.94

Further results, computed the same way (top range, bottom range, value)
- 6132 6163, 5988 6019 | 0.97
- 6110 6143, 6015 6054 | 0.94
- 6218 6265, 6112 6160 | 0.98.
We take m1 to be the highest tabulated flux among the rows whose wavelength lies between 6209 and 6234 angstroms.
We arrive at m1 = 9.709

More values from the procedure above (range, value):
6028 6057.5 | 10.3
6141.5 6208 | 9.94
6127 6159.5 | 9.785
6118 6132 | 9.781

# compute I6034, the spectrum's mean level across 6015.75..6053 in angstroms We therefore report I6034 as 9.6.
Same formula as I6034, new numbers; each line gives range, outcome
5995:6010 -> 9.32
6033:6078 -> 9.84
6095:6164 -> 9.22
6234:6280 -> 9.05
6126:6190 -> 9.04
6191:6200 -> 9.29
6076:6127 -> 9.37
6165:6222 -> 9.23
